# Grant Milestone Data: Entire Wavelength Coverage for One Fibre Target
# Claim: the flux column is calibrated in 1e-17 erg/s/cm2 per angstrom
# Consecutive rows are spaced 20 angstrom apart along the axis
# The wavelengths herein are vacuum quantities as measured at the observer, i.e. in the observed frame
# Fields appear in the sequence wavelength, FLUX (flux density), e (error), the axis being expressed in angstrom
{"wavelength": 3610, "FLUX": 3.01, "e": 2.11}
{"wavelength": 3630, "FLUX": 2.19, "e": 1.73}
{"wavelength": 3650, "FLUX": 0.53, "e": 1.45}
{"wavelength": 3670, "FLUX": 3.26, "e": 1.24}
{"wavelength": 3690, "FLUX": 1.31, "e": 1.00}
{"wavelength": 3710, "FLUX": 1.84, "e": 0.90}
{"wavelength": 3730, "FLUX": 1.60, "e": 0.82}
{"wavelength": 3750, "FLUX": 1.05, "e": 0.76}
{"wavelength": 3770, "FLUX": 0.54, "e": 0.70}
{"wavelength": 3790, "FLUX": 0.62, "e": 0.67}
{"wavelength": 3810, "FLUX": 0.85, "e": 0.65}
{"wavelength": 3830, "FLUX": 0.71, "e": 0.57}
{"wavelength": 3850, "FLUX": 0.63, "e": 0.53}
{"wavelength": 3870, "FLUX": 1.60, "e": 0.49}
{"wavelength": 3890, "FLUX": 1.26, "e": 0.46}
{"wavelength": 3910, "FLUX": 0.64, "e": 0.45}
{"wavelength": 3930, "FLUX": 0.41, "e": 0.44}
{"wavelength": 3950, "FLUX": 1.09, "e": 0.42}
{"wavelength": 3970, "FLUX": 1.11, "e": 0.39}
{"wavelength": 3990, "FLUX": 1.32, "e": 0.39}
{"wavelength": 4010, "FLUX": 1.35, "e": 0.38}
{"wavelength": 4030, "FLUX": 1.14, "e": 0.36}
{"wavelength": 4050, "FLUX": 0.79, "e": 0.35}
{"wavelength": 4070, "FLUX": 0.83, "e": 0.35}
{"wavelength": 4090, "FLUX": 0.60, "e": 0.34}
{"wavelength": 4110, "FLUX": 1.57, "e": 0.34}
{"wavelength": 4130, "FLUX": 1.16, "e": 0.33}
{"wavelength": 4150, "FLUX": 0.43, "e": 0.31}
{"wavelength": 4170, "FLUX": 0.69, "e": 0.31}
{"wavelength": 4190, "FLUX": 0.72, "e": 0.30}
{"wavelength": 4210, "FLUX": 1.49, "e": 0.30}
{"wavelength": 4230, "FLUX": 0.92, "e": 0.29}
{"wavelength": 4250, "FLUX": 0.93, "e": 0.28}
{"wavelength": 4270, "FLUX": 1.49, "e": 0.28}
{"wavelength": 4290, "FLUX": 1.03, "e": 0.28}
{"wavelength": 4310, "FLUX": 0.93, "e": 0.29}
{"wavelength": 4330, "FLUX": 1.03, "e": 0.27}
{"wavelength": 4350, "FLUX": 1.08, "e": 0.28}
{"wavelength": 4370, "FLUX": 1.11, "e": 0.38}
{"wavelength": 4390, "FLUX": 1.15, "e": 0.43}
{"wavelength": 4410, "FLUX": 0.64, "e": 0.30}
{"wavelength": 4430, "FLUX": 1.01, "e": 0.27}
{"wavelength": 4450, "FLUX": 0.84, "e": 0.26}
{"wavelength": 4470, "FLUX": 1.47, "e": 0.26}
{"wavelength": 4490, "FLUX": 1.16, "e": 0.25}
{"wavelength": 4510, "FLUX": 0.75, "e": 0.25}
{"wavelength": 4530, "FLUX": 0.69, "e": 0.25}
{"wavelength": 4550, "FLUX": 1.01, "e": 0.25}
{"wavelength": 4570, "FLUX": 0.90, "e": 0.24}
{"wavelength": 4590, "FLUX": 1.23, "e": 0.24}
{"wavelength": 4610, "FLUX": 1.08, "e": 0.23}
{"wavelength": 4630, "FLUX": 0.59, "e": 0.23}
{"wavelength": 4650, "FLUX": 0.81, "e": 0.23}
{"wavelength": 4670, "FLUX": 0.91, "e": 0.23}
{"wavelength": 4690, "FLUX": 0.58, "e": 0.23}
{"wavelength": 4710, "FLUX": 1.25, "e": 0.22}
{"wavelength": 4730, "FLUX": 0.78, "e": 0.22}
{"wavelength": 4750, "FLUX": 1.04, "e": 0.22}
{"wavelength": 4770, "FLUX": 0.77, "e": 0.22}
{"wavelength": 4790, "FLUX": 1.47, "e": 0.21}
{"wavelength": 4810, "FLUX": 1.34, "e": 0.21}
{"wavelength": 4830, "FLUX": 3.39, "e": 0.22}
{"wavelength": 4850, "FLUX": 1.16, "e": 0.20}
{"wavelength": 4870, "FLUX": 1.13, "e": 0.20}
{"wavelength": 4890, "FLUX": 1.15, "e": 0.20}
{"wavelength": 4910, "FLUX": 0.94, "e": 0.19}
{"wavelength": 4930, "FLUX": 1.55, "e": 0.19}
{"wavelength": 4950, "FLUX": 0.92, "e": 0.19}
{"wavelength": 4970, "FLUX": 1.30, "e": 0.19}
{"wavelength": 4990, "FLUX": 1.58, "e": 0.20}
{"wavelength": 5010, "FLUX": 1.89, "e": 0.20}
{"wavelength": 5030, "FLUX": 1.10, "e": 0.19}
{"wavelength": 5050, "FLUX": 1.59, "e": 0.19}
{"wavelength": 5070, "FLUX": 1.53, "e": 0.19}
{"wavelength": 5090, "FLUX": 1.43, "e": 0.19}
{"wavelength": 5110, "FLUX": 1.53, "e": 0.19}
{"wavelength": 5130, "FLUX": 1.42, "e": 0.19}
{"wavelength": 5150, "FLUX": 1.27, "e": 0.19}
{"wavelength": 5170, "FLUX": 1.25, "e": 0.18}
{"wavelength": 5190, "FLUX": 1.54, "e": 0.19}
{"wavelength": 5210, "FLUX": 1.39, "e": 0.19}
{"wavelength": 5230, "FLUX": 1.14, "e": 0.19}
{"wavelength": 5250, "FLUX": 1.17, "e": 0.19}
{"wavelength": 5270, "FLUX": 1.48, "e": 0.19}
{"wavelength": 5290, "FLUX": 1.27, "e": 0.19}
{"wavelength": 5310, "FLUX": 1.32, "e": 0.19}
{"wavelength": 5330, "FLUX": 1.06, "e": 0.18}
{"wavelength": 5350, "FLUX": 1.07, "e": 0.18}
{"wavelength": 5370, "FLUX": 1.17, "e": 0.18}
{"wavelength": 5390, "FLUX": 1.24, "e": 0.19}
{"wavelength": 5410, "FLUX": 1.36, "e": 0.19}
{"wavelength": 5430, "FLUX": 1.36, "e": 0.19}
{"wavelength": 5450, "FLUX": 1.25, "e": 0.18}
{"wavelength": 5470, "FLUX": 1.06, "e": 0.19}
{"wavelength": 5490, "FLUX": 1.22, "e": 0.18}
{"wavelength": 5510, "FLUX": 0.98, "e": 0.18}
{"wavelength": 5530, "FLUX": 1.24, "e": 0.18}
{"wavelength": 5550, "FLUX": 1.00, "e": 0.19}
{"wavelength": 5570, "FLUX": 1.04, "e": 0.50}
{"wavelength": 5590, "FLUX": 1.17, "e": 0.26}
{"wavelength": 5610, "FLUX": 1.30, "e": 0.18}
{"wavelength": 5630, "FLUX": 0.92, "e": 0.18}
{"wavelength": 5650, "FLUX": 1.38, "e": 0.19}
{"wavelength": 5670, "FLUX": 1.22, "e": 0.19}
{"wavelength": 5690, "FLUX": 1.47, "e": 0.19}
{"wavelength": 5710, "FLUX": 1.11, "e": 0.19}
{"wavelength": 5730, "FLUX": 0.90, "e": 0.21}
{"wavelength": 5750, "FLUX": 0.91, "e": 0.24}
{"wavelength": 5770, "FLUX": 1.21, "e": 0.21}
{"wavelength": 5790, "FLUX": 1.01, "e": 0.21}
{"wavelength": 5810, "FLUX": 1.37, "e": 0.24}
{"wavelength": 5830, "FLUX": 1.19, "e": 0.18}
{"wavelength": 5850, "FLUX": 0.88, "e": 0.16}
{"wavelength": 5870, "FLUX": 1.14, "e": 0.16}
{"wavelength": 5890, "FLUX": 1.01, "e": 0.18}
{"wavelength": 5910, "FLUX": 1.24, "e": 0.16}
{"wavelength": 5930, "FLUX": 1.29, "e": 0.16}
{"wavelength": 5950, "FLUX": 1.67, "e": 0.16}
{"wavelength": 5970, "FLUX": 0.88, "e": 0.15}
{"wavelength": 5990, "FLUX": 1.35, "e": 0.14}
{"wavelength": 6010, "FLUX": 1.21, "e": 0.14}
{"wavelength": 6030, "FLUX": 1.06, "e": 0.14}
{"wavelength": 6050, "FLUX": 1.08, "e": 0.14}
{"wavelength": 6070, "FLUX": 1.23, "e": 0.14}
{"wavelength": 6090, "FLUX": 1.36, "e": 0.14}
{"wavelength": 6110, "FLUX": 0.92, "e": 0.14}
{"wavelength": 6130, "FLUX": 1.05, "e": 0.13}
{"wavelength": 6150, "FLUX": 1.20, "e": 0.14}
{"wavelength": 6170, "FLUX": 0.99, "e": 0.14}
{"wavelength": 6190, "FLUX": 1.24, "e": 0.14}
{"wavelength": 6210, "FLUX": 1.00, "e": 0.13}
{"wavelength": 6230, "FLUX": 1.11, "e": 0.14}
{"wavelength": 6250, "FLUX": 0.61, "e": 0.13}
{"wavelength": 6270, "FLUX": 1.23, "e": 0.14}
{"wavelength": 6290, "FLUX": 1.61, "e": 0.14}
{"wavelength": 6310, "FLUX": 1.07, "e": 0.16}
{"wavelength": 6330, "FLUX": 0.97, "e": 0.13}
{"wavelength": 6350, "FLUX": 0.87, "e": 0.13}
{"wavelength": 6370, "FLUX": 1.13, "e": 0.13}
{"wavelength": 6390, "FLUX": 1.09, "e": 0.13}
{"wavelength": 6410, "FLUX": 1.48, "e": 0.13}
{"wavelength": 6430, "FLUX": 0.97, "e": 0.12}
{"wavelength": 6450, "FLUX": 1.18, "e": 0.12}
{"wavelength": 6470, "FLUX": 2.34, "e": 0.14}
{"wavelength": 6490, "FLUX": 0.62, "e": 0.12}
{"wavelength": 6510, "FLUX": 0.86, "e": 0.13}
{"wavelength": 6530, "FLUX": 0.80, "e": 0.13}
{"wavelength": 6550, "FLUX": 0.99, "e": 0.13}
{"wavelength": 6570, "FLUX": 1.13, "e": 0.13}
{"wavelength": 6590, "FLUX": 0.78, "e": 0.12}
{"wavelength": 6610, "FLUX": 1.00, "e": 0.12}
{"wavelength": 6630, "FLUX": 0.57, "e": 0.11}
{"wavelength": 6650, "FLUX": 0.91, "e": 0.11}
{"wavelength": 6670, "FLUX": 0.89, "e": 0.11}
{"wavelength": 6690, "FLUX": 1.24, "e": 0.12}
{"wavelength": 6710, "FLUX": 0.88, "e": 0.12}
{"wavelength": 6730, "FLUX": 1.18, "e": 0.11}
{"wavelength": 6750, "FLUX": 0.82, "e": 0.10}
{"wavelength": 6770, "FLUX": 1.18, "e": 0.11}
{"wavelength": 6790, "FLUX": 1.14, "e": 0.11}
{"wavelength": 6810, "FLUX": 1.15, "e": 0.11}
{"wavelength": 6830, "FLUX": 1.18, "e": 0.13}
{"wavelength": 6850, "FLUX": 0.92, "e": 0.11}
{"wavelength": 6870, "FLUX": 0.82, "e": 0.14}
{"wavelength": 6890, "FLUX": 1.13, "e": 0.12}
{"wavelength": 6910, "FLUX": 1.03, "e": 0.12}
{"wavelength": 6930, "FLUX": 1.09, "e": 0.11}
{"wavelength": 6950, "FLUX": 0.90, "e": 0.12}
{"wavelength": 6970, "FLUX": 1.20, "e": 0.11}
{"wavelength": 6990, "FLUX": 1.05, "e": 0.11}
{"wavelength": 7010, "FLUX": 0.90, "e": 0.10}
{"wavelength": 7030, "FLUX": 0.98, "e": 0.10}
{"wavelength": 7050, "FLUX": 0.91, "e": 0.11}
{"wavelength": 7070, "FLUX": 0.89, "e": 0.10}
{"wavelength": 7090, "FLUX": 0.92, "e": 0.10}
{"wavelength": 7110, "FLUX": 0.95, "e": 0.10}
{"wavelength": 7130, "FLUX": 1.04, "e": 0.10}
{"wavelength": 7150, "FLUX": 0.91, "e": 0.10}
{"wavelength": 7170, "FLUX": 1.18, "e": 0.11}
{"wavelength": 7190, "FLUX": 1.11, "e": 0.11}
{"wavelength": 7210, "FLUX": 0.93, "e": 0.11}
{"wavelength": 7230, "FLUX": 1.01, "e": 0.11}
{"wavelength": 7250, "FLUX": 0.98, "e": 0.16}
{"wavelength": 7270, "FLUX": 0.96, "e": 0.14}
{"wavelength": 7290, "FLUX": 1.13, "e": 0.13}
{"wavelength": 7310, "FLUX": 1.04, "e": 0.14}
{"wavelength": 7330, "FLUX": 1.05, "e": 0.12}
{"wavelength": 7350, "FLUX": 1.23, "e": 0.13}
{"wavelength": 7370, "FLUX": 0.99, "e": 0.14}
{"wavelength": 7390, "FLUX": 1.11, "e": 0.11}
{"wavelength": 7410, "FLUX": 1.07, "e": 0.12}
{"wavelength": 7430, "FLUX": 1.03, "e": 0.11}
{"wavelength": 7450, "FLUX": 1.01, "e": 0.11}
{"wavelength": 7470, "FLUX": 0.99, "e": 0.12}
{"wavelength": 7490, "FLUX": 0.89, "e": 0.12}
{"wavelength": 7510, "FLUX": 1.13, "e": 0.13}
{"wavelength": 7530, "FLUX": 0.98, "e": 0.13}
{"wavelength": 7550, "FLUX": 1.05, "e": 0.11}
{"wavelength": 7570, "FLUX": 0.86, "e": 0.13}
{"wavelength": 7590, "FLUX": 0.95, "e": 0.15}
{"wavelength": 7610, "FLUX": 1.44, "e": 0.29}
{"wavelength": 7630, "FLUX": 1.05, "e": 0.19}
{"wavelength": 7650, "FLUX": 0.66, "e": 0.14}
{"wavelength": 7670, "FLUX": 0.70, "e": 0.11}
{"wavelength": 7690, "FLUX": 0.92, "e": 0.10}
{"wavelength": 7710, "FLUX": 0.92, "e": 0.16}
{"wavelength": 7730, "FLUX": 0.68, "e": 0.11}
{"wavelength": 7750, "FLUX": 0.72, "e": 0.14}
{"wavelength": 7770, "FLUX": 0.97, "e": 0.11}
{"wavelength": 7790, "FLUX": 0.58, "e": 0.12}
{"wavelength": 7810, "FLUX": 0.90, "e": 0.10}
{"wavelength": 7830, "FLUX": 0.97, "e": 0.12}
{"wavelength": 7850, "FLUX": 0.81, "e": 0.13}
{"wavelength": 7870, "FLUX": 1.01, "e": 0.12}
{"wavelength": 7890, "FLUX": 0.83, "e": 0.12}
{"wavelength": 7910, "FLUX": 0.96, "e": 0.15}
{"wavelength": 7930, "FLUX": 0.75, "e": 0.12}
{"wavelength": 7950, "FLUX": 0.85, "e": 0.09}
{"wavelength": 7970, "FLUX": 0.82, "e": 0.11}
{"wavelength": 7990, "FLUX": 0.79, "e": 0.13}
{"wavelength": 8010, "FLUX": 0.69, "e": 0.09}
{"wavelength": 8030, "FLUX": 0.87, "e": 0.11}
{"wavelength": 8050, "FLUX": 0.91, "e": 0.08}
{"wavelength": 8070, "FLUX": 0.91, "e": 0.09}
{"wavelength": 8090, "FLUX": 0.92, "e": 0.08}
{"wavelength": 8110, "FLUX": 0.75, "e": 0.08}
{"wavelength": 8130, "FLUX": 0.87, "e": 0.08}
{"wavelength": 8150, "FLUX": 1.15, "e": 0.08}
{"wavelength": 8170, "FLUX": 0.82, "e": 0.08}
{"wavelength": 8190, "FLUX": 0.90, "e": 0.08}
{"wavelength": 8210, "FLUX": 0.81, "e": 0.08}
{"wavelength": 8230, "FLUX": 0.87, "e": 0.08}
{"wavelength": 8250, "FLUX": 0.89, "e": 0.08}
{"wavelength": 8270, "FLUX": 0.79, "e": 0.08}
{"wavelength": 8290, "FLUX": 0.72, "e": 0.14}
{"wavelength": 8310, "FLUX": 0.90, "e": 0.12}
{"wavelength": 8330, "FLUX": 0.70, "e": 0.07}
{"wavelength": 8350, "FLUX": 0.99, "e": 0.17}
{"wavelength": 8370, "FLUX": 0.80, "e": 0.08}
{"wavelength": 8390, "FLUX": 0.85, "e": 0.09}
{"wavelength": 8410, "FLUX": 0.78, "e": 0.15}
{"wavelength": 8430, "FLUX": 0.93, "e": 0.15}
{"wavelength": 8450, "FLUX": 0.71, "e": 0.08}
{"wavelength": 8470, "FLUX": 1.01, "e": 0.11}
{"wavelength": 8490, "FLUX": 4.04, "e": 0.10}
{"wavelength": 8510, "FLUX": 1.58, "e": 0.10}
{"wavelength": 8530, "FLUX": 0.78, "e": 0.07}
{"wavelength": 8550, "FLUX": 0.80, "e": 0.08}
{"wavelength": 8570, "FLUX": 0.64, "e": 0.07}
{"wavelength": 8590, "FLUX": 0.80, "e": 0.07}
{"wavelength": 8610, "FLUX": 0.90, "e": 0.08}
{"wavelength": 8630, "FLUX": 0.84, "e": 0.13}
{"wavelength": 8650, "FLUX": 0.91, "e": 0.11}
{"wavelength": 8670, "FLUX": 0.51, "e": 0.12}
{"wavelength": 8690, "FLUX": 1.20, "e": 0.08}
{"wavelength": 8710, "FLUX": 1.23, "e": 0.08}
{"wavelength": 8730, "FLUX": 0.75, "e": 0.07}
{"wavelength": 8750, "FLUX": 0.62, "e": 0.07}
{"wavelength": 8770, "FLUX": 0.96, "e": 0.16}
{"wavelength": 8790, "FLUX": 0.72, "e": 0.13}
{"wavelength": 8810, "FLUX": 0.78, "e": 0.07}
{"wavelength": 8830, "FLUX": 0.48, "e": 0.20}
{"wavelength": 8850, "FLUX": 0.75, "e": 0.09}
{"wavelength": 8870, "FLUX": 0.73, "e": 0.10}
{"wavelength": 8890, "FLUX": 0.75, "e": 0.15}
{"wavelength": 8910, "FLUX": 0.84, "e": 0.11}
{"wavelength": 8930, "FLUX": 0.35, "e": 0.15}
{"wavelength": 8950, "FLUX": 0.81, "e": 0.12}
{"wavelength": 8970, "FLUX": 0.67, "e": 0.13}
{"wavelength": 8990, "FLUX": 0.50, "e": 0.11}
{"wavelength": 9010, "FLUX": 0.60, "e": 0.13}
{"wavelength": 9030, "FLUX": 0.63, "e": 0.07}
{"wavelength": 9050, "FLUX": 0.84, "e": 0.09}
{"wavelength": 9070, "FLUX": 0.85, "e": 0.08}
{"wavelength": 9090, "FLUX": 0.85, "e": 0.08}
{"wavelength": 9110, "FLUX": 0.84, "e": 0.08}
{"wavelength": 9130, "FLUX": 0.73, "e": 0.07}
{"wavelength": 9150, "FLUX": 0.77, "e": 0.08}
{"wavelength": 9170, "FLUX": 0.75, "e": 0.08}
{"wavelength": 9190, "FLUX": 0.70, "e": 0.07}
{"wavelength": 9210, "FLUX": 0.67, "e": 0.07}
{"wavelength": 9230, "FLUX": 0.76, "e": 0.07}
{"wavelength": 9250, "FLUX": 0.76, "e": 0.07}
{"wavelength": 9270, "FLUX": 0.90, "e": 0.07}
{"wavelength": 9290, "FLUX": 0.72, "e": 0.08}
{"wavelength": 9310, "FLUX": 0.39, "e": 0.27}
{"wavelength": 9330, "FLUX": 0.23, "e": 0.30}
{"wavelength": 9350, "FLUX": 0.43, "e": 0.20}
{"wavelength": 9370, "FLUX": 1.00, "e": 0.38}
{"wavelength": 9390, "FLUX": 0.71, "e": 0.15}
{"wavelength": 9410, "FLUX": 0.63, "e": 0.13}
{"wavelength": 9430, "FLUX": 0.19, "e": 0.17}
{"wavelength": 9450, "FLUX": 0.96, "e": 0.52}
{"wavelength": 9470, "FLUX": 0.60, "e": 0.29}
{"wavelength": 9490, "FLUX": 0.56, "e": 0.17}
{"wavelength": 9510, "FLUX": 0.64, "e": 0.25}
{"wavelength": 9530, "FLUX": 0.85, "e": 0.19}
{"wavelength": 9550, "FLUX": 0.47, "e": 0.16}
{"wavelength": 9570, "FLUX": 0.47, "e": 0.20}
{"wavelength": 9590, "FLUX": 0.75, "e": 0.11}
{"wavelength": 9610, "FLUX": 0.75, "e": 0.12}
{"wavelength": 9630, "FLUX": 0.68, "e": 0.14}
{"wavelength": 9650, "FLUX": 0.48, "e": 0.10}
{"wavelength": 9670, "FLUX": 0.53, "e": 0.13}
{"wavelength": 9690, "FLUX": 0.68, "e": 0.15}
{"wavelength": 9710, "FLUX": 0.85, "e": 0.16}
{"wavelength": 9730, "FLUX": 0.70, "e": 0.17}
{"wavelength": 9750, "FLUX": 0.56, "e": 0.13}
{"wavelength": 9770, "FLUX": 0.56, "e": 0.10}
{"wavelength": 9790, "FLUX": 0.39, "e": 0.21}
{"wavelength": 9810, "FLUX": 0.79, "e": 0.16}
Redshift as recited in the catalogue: 0.29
